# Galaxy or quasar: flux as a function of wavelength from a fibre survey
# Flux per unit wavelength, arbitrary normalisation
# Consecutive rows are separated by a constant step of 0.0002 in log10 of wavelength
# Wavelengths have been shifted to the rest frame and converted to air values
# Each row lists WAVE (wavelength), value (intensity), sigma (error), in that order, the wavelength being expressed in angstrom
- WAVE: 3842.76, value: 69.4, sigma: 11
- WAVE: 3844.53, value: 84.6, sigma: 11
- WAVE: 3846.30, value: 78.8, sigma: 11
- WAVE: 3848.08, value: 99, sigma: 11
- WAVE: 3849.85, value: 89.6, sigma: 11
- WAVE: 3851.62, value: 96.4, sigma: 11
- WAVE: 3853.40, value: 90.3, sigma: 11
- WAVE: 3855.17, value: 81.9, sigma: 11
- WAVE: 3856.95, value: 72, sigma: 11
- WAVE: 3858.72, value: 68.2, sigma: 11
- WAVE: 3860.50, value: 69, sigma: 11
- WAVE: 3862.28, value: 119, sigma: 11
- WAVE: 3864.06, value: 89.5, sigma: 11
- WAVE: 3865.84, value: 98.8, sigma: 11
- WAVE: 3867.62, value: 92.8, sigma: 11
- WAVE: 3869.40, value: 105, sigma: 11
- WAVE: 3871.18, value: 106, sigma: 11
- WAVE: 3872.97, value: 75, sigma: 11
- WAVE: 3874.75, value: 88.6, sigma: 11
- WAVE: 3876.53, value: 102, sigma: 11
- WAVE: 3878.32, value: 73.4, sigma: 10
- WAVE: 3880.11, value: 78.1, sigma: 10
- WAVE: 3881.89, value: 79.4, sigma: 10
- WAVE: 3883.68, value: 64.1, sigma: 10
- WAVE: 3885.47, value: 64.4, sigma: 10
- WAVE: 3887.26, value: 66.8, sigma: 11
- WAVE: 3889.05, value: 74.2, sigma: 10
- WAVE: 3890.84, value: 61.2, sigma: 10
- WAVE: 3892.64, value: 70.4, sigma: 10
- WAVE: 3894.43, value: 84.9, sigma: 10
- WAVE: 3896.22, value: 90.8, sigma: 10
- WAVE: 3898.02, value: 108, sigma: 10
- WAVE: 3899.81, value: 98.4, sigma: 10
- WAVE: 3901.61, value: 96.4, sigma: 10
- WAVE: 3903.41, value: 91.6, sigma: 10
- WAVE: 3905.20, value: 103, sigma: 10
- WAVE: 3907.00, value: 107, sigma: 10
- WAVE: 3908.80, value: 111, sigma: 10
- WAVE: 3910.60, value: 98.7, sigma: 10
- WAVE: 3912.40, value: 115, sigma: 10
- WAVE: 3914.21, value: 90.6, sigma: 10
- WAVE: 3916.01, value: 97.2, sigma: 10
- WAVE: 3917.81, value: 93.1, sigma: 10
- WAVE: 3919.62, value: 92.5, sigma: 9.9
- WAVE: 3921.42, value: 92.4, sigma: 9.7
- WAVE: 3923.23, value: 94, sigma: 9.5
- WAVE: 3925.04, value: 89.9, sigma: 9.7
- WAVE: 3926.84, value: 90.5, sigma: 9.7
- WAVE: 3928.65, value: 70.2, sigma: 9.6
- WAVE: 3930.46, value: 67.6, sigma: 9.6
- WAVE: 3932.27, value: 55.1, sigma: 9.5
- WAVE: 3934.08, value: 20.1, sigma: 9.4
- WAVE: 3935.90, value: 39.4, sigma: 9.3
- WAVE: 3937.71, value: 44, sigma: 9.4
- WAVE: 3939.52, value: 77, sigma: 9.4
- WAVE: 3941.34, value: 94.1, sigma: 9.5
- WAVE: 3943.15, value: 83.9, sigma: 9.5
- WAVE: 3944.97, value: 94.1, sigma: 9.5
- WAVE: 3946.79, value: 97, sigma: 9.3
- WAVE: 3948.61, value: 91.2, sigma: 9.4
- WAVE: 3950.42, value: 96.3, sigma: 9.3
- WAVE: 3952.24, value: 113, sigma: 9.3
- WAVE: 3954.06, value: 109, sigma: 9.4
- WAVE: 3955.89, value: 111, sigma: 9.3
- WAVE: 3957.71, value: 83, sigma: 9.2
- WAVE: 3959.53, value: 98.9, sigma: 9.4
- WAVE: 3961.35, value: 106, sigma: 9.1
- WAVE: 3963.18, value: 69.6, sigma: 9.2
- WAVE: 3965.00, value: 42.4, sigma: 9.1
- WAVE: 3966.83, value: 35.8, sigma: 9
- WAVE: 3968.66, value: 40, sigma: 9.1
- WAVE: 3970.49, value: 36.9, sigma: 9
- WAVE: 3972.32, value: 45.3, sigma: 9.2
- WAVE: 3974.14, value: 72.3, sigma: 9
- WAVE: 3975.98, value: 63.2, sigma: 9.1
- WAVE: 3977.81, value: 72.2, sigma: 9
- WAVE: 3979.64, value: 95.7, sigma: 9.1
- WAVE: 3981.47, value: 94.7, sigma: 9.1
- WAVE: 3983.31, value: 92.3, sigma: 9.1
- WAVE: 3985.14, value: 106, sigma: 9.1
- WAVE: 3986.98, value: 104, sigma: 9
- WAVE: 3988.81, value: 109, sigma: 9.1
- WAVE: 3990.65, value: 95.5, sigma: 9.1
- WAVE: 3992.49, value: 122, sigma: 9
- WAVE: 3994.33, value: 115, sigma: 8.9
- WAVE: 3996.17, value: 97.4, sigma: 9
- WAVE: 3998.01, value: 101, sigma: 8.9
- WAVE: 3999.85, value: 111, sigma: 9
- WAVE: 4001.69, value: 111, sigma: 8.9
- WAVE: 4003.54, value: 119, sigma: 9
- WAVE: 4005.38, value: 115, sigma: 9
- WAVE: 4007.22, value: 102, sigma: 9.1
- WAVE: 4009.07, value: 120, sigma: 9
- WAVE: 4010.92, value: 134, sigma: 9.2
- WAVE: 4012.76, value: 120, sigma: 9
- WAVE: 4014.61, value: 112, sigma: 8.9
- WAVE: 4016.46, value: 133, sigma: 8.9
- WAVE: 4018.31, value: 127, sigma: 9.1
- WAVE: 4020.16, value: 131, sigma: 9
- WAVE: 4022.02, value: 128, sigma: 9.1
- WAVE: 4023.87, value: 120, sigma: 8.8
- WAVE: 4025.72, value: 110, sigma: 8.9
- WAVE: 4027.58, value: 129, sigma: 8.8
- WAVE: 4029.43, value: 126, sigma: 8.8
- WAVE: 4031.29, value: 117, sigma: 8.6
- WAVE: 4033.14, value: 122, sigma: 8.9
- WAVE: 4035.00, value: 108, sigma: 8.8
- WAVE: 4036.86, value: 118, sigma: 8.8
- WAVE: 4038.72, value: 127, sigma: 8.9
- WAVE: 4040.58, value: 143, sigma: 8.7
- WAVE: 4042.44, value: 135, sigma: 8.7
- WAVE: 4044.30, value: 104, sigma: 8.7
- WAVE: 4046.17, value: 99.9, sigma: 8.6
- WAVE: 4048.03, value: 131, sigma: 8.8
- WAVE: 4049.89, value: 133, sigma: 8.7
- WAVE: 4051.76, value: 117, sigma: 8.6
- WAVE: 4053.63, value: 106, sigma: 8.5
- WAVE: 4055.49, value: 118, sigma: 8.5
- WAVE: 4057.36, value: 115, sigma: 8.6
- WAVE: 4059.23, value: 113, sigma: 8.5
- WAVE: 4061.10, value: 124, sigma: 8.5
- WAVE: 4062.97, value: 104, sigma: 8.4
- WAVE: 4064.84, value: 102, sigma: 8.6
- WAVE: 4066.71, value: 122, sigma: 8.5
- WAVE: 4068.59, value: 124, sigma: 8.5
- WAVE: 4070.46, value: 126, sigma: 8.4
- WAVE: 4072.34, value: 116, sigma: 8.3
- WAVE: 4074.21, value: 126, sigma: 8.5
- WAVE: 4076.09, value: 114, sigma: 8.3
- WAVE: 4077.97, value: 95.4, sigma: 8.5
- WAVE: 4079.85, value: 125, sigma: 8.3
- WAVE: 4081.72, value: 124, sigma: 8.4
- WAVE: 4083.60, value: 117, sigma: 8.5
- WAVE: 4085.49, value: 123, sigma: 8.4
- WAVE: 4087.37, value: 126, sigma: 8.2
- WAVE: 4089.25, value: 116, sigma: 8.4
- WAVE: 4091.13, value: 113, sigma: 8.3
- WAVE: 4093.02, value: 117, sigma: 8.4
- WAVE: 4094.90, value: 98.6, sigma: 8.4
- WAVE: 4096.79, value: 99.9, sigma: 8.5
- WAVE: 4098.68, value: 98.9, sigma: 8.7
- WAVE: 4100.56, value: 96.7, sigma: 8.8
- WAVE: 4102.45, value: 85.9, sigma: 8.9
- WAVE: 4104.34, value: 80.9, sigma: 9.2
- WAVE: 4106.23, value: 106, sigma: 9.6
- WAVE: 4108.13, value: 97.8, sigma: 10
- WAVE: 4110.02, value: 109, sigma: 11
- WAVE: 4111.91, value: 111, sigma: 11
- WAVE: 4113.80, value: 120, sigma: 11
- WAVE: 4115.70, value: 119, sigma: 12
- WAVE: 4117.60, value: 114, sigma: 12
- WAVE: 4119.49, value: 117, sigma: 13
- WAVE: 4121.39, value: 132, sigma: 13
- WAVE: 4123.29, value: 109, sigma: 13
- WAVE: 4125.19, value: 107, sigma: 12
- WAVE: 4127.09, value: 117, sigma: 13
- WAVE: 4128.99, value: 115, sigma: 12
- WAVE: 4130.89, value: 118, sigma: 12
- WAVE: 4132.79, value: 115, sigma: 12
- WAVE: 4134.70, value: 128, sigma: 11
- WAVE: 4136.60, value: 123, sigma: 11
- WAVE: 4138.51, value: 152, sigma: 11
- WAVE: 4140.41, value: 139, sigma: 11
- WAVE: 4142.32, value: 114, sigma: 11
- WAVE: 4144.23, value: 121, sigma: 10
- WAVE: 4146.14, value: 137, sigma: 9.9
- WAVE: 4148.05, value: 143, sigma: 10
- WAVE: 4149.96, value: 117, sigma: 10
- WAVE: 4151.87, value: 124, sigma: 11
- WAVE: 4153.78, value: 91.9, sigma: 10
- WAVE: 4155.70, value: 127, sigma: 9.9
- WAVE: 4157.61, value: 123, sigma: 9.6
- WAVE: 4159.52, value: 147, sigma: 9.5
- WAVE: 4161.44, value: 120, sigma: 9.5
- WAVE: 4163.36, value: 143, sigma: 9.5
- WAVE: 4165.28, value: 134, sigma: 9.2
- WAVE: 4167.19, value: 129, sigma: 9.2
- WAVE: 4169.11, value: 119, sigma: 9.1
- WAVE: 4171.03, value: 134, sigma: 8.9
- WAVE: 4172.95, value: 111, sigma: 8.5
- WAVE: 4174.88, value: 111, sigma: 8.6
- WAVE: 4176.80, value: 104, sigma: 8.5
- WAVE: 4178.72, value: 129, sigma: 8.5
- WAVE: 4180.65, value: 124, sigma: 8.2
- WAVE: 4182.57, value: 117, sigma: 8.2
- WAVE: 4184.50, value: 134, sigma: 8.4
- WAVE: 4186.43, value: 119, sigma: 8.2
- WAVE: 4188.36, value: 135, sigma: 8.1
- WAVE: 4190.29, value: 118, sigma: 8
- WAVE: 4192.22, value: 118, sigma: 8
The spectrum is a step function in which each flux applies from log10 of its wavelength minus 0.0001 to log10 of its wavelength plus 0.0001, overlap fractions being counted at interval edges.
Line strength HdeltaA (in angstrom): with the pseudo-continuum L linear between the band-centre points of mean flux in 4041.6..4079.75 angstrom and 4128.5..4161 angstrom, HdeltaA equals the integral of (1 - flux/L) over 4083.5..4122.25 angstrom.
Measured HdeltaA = 3.8 angstrom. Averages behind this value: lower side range 116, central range 109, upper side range 126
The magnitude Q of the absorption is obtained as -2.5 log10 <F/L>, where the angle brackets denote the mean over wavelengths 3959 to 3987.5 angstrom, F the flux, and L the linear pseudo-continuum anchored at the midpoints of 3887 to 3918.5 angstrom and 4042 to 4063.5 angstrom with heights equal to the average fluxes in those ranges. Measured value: 0.39 mag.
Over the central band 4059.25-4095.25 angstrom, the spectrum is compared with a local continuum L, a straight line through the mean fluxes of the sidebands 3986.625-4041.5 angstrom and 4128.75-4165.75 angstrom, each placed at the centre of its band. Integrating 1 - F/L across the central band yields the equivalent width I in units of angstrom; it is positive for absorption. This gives 1.6 angstrom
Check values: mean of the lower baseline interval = 118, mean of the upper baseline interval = 127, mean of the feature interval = 117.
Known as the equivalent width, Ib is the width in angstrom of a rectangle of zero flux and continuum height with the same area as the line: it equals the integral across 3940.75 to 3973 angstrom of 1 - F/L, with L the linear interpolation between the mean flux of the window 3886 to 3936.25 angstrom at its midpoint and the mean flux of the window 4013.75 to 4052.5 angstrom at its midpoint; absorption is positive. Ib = 5.83 angstrom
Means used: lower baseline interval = 85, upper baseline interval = 122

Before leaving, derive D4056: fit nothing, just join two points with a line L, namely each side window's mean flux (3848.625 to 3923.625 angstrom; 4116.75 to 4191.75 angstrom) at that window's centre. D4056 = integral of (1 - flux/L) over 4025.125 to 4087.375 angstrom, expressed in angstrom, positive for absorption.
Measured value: -4.5 angstrom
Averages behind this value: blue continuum 89.1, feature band 119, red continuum 123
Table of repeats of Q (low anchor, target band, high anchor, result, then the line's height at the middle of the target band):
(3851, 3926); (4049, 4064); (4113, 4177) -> -0.05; 111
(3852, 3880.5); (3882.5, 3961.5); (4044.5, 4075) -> 0.13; 96.6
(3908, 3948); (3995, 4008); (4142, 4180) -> -0.14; 95.4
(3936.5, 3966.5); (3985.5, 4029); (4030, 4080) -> -0.12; 103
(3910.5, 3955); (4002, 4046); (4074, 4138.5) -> -0.22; 99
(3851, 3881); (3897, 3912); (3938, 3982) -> -0.20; 84.8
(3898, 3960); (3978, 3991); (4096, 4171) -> -0.02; 96.7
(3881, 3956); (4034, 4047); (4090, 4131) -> -0.19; 99.8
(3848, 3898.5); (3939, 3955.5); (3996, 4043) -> 0.07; 102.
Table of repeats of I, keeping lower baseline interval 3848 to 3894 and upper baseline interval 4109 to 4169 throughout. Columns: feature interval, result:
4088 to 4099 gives 0.8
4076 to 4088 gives -0.3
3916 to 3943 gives 5.3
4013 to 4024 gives -2.1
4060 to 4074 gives -0.6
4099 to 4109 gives 2.0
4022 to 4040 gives -2.3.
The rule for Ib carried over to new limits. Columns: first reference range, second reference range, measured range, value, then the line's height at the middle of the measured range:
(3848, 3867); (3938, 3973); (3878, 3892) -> 2.6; 85.8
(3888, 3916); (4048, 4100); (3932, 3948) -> 4.9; 98.3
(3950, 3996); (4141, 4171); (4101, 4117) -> 1.7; 116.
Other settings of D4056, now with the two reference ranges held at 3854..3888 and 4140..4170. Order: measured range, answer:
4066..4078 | -0.5 angstrom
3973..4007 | 0.8 angstrom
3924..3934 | 2.4 angstrom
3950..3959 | -0.6 angstrom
